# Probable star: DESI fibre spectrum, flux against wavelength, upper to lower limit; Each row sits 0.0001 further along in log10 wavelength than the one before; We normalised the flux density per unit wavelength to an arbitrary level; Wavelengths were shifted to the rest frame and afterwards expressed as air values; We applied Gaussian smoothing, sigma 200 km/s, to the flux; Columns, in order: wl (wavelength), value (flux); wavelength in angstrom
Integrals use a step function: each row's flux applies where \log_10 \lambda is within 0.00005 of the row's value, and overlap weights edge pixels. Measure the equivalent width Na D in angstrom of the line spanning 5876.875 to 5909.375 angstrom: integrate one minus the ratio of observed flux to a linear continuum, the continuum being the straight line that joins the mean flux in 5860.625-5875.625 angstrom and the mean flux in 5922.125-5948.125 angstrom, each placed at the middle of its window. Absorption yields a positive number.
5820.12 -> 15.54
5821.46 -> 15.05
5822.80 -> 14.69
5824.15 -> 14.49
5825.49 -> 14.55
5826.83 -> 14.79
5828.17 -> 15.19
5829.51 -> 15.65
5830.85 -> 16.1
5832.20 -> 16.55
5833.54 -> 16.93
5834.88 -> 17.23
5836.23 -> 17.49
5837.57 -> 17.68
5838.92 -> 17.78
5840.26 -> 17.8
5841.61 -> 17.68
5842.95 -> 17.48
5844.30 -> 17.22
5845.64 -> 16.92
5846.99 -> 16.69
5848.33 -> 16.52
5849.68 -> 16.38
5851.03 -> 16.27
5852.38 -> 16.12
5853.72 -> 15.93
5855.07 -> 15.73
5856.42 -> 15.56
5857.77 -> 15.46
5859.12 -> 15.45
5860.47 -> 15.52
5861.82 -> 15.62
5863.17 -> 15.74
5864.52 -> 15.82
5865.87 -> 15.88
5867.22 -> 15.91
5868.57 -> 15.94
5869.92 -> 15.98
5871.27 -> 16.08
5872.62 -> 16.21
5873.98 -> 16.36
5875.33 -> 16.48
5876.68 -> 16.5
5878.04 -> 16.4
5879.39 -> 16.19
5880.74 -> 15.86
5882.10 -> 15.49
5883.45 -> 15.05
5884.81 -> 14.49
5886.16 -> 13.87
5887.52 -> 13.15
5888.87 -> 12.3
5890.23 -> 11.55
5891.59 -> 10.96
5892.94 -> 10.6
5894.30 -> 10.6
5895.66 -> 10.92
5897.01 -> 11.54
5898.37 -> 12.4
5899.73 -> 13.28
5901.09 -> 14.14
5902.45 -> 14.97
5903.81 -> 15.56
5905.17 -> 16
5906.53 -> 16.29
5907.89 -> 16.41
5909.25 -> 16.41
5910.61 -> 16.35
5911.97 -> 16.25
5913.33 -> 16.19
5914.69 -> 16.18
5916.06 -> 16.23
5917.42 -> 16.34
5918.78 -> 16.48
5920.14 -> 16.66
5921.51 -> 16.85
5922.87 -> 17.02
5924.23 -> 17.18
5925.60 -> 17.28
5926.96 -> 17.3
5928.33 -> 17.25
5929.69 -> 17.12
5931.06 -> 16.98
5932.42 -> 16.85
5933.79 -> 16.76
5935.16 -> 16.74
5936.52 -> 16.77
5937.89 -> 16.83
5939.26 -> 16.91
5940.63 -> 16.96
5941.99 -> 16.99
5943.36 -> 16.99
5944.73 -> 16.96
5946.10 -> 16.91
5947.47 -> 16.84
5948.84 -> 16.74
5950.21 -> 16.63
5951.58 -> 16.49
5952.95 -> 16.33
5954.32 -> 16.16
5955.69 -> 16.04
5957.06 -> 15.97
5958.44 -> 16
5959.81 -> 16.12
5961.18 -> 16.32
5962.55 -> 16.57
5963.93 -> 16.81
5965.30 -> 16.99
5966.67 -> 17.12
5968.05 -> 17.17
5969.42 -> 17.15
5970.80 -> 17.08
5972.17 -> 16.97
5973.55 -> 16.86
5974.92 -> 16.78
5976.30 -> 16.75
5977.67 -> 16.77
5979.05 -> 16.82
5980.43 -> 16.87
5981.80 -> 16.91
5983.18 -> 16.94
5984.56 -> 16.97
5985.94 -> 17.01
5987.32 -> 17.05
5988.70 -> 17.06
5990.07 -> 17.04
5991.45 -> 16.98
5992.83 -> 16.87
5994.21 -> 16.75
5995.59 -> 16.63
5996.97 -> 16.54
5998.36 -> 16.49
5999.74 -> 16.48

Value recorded 4.81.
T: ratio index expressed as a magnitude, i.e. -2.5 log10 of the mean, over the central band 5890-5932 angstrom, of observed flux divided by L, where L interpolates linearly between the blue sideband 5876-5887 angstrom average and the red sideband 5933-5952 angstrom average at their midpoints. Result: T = 0.07 mag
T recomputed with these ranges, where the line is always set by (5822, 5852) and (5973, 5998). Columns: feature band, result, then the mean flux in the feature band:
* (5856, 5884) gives 0.043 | 15.9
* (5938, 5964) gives 0.013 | 16.6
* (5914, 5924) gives 0.007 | 16.6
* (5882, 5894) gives 0.276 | 12.9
